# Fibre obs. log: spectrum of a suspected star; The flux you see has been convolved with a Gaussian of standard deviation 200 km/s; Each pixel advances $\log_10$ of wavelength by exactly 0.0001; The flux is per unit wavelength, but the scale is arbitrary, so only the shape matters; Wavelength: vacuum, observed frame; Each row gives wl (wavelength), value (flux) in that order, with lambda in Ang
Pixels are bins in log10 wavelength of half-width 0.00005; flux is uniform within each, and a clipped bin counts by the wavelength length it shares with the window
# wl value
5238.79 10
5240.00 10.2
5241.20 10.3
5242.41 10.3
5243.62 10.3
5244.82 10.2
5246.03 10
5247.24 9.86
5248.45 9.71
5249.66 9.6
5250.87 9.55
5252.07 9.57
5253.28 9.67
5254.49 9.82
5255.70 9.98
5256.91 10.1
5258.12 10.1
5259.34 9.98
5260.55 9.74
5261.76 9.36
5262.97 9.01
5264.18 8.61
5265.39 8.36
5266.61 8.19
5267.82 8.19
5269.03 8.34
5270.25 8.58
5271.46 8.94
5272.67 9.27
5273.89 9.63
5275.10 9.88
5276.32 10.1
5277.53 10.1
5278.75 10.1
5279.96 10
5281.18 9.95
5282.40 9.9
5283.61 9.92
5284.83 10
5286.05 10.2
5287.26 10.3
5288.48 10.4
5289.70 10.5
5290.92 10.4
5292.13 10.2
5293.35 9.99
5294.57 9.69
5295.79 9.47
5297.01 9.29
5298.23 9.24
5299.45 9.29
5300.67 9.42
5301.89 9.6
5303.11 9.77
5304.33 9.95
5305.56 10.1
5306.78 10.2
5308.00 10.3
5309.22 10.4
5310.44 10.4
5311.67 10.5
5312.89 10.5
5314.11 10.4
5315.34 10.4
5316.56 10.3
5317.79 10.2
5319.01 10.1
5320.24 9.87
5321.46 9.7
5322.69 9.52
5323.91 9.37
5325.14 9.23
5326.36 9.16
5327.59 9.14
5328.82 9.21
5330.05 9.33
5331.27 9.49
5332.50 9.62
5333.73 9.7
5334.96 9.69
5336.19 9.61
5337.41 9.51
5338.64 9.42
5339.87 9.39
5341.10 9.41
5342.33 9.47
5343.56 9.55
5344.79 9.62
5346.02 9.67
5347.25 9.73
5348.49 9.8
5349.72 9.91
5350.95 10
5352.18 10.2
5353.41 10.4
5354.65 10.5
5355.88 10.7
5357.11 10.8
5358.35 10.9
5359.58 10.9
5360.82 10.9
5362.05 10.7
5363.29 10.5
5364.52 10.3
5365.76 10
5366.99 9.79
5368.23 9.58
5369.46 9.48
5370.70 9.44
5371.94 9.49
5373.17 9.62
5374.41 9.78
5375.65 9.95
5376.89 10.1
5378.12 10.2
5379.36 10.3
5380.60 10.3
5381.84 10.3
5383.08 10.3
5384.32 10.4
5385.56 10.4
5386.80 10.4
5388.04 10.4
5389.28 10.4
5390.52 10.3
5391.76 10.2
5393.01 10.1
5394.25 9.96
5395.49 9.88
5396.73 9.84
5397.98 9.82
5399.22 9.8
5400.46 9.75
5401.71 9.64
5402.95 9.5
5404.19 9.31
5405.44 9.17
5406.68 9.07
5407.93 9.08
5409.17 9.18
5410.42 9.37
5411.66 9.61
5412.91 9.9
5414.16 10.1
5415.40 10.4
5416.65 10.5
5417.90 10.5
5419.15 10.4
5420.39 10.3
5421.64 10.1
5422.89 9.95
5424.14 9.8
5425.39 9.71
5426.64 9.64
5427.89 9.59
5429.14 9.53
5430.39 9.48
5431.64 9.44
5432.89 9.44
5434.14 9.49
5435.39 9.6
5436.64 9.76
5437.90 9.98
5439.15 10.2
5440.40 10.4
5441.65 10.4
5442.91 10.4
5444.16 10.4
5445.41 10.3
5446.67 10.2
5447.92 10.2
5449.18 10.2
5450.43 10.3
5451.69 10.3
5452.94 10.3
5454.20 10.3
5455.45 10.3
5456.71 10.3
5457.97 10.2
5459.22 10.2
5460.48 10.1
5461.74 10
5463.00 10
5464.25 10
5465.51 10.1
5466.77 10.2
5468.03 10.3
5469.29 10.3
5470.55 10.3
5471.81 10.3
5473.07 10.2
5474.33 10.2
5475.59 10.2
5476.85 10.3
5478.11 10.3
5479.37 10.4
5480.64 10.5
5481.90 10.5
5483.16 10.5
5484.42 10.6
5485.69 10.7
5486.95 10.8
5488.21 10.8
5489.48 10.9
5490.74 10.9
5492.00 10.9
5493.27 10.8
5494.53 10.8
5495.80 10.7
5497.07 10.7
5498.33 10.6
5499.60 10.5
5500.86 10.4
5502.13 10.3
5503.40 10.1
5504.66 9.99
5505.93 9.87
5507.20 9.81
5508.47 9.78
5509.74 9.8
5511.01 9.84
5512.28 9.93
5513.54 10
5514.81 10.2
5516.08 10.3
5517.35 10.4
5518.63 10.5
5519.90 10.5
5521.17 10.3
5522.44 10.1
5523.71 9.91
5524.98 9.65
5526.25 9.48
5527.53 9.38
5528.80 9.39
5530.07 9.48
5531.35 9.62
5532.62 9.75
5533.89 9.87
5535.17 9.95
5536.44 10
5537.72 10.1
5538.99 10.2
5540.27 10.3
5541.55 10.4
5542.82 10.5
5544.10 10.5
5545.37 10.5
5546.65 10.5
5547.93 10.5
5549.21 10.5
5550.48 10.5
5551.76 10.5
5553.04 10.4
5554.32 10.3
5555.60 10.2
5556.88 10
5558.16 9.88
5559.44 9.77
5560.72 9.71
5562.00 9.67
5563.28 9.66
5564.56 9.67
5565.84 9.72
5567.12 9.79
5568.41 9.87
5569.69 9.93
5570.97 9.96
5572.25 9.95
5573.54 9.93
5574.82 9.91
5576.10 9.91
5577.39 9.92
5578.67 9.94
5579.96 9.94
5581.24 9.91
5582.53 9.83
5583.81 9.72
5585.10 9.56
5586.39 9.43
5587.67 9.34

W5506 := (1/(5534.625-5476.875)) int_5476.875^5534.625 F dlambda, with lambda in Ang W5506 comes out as 10.2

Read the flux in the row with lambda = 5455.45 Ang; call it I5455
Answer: 10.3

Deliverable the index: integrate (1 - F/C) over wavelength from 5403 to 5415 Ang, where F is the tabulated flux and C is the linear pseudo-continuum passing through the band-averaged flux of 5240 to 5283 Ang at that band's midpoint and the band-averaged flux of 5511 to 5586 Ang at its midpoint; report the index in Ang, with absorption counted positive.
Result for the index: 0.4 Ang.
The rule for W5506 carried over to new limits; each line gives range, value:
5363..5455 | 9.95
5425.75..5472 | 10.1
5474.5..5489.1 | 10.5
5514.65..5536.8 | 9.93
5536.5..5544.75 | 10.3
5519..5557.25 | 10.1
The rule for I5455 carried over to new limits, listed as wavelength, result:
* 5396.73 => 9.84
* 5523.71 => 9.91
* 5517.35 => 10.4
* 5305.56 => 10.1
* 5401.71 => 9.64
